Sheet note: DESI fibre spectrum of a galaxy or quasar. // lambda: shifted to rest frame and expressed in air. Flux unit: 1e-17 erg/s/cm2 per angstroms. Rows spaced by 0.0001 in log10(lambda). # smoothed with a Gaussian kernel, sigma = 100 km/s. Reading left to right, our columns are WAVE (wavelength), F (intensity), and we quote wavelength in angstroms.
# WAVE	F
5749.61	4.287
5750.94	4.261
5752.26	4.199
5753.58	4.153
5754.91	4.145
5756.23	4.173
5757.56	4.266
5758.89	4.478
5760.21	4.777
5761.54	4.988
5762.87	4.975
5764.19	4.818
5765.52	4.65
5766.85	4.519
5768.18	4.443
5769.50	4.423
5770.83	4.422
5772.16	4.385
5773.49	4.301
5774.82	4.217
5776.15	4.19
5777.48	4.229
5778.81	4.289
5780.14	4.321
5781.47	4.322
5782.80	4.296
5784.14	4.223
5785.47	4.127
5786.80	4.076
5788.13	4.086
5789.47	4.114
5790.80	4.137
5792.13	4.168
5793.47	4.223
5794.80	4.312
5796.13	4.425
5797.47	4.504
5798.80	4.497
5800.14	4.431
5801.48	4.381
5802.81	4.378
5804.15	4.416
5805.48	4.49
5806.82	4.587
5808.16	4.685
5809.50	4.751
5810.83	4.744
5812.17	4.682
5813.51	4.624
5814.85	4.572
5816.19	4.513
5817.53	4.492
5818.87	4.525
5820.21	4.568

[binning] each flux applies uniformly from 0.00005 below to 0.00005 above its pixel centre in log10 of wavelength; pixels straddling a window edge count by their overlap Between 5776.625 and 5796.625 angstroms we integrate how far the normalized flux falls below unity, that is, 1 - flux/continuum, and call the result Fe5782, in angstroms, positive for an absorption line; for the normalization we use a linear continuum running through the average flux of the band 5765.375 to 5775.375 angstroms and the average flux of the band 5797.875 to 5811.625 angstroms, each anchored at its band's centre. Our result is 1.1 angstroms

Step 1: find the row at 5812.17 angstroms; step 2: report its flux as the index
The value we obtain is 4.682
